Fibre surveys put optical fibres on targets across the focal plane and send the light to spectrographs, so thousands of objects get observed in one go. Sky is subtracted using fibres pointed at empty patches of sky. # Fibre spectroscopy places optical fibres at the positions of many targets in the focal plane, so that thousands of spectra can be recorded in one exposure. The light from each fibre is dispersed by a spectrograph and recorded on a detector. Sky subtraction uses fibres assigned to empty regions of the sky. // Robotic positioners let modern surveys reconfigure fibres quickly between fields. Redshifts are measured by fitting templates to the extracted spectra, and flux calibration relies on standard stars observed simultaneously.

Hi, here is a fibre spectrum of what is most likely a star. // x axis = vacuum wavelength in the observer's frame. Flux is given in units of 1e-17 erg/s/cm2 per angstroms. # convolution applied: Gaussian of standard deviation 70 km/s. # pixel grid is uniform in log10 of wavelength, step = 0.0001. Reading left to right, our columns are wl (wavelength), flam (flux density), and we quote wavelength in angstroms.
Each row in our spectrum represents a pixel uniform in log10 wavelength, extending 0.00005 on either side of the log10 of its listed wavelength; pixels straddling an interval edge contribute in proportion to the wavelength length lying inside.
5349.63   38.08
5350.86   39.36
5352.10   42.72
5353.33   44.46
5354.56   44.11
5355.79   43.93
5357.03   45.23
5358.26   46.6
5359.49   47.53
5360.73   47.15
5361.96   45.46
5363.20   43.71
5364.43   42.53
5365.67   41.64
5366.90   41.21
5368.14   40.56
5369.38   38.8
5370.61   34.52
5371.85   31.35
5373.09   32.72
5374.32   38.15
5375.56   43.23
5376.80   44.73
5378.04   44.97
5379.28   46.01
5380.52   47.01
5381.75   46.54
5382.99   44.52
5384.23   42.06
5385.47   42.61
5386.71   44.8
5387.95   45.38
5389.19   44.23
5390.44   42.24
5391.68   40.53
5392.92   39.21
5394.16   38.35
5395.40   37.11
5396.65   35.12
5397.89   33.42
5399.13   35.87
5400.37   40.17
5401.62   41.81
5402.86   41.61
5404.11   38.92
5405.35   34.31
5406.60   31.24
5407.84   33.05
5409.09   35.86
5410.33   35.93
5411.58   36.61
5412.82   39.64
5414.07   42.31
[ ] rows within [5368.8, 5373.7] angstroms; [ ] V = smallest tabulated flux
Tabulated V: 31.35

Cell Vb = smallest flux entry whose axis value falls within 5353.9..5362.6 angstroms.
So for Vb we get 43.93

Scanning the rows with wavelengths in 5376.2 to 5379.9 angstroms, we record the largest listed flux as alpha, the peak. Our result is 46.01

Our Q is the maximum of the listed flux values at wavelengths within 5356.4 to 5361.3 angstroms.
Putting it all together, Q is 47.53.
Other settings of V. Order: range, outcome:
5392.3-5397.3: 35.12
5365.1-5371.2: 34.52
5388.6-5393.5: 39.21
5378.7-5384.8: 42.06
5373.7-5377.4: 38.15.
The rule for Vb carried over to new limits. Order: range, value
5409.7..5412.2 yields 35.93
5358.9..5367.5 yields 41.21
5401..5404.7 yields 38.92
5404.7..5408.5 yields 31.24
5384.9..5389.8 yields 42.61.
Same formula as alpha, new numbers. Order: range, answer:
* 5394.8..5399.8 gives 37.11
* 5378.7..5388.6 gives 47.01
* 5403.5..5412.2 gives 38.92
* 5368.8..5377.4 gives 44.73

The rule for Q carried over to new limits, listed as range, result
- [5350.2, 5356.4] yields 44.46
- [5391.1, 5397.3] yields 40.53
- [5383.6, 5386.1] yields 42.61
